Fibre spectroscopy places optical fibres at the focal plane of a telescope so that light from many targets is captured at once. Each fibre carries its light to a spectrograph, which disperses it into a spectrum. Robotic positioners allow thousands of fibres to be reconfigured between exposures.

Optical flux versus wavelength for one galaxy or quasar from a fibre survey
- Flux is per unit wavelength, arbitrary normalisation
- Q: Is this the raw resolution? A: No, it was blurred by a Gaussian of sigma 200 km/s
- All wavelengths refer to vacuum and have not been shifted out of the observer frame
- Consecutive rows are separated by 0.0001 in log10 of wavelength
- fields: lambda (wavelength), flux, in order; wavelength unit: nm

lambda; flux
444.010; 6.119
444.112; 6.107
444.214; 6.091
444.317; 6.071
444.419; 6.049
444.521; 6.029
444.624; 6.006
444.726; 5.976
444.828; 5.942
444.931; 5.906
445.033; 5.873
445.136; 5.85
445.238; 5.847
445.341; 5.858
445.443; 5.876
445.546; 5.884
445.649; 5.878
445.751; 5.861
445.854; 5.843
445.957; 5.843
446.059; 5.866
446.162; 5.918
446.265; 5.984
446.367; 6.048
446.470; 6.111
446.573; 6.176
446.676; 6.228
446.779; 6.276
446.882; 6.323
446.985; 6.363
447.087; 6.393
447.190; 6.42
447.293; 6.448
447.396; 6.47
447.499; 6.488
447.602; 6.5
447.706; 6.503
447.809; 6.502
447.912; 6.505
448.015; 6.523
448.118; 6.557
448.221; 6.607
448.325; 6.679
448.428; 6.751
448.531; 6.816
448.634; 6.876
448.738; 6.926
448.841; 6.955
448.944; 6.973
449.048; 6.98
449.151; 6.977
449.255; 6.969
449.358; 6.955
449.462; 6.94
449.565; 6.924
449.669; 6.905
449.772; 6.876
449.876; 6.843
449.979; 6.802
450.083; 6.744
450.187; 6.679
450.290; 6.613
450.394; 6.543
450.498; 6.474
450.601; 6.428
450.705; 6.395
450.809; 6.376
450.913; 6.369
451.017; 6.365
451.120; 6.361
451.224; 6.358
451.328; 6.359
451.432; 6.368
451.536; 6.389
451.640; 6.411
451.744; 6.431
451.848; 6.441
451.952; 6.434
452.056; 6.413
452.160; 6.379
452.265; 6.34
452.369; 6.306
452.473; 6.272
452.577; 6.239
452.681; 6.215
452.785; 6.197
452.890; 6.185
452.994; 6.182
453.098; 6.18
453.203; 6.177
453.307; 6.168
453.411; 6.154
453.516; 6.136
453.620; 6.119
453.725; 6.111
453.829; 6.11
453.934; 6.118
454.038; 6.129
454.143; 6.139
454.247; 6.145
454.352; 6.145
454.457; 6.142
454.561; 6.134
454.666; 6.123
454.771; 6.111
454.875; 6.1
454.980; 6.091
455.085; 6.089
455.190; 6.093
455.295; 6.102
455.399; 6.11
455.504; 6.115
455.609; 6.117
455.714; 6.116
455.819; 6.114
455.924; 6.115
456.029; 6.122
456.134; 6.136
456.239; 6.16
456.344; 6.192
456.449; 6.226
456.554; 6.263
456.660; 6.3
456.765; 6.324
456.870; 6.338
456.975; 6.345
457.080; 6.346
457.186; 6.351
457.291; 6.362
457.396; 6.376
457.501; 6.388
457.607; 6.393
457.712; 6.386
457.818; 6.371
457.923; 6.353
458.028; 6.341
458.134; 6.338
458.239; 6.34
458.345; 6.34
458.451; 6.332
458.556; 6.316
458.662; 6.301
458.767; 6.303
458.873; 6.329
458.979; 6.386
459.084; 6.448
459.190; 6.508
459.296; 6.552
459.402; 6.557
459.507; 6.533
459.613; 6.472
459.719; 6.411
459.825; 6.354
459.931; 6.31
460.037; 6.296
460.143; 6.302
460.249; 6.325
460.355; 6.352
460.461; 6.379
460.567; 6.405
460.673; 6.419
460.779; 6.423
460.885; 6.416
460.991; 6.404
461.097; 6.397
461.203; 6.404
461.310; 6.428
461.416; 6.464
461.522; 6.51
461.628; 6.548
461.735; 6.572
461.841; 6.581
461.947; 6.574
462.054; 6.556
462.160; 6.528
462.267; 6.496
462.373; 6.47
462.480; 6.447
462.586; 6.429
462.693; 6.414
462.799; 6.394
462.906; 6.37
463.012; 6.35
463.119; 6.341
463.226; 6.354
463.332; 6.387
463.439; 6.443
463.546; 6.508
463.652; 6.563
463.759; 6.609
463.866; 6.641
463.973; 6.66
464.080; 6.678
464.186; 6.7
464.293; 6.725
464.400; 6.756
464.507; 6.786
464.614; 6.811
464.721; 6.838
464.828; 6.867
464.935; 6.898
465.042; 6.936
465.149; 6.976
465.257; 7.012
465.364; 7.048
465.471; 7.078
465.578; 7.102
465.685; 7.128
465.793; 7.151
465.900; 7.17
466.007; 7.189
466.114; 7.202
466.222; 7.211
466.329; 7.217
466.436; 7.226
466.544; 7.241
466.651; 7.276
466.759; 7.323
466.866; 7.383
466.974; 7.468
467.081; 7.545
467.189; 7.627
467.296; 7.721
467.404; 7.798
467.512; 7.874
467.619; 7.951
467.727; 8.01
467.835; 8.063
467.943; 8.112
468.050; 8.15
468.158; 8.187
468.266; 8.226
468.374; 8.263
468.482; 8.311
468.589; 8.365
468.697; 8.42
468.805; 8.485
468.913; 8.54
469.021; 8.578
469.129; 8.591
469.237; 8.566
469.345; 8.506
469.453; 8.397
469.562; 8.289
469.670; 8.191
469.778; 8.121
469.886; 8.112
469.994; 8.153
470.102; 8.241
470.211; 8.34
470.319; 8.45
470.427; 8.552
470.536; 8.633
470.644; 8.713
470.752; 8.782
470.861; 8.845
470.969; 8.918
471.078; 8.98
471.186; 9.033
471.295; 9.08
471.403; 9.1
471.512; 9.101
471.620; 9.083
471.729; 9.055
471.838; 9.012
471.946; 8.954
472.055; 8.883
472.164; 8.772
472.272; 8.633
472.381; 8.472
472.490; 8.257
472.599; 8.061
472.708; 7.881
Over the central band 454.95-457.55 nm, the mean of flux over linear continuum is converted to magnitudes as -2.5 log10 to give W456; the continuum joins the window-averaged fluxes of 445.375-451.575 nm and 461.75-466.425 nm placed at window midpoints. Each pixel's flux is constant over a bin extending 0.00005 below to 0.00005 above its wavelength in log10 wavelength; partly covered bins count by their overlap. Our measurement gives 0.07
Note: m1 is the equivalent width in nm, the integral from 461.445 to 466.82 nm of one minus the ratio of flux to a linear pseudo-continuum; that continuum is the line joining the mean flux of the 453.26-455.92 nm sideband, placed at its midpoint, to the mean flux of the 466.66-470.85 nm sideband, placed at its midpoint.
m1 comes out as 0.53 nm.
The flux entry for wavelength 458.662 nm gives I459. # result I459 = 6.301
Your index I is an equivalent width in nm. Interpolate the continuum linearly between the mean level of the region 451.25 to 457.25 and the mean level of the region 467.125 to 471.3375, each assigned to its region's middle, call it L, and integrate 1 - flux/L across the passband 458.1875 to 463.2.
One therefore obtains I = 0.50 nm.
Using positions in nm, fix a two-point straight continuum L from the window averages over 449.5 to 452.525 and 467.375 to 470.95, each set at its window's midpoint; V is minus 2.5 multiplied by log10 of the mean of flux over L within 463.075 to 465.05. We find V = 0.18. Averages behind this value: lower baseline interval 6.51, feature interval 6.65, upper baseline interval 8.34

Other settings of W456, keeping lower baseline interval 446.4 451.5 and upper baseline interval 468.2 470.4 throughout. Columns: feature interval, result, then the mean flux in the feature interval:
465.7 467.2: 0.12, 7.29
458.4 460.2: 0.17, 6.39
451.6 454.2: 0.11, 6.24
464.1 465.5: 0.16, 6.87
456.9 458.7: 0.16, 6.35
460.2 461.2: 0.19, 6.4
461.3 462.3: 0.18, 6.53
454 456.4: 0.17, 6.12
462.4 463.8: 0.21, 6.43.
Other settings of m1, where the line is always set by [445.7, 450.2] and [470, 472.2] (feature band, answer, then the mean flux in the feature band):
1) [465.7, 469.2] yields 0.27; 7.81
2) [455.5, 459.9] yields 0.69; 6.32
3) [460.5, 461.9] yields 0.25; 6.46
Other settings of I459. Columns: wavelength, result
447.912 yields 6.505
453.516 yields 6.136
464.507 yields 6.786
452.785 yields 6.197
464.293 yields 6.725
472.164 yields 8.772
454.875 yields 6.1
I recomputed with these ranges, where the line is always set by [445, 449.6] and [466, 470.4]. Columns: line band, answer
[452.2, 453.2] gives 0.084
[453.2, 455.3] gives 0.242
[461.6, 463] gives 0.195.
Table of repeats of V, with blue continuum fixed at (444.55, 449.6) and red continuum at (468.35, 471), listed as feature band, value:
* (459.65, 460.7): 0.19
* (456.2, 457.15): 0.16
